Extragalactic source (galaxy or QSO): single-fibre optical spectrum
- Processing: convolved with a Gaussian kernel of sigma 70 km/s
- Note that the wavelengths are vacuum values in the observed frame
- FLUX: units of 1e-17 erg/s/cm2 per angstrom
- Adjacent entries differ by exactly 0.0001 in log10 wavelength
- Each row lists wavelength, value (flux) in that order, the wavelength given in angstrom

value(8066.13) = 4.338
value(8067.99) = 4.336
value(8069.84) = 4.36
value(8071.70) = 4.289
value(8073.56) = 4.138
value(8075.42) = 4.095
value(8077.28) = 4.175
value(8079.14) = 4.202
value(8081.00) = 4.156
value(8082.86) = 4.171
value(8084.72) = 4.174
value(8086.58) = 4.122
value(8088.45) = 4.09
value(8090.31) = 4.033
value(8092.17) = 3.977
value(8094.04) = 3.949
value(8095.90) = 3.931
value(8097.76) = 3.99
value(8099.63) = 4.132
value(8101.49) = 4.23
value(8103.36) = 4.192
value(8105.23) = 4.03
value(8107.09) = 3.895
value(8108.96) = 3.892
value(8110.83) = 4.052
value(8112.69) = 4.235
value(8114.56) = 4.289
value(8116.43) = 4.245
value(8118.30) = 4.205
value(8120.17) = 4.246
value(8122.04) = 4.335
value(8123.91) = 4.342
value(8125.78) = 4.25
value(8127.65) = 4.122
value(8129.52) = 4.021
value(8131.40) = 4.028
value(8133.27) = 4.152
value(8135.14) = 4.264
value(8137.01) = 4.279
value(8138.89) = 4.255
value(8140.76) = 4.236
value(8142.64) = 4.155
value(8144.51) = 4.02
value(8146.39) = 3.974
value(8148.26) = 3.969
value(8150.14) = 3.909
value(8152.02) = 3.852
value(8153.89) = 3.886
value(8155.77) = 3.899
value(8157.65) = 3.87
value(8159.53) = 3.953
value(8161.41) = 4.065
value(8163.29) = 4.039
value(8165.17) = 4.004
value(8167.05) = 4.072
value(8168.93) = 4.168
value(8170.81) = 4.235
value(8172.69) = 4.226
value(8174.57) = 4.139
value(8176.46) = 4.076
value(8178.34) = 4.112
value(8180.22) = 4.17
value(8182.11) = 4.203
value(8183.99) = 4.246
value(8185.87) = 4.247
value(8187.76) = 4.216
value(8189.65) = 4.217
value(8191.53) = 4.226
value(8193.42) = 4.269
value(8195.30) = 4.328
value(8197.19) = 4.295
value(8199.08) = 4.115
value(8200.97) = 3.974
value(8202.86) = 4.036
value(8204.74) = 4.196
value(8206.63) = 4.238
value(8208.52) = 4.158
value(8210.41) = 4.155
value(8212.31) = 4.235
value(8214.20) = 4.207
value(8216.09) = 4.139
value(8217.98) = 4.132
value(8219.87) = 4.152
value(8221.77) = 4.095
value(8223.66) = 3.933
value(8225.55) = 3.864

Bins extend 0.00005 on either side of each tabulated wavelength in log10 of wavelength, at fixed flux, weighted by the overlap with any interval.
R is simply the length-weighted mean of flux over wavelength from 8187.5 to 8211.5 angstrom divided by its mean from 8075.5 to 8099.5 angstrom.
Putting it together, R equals 1.03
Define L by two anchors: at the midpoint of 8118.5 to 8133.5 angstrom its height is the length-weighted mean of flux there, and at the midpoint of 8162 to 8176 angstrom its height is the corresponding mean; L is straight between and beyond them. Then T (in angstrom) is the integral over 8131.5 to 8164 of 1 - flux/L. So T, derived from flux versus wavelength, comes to 0.9 angstrom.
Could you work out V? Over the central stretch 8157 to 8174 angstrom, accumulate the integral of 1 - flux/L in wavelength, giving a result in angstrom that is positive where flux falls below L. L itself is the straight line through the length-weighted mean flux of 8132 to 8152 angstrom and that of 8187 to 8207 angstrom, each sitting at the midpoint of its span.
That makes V 0.3 angstrom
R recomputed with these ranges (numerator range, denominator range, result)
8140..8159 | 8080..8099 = 0.98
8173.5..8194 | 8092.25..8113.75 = 1.04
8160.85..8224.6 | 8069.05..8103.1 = 1.01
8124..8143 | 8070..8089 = 1.00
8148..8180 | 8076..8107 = 0.99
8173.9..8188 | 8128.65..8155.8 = 1.03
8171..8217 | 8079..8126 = 1.01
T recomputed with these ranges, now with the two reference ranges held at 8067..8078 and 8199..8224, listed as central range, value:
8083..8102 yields 0.7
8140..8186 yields 1.1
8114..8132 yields -0.1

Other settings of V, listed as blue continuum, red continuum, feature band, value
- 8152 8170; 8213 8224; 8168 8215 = -1.47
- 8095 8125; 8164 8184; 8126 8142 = -0.12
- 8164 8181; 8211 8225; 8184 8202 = -0.36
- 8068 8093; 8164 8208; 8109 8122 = -0.10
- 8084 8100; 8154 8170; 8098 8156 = -1.39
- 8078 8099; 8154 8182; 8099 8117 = -0.19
